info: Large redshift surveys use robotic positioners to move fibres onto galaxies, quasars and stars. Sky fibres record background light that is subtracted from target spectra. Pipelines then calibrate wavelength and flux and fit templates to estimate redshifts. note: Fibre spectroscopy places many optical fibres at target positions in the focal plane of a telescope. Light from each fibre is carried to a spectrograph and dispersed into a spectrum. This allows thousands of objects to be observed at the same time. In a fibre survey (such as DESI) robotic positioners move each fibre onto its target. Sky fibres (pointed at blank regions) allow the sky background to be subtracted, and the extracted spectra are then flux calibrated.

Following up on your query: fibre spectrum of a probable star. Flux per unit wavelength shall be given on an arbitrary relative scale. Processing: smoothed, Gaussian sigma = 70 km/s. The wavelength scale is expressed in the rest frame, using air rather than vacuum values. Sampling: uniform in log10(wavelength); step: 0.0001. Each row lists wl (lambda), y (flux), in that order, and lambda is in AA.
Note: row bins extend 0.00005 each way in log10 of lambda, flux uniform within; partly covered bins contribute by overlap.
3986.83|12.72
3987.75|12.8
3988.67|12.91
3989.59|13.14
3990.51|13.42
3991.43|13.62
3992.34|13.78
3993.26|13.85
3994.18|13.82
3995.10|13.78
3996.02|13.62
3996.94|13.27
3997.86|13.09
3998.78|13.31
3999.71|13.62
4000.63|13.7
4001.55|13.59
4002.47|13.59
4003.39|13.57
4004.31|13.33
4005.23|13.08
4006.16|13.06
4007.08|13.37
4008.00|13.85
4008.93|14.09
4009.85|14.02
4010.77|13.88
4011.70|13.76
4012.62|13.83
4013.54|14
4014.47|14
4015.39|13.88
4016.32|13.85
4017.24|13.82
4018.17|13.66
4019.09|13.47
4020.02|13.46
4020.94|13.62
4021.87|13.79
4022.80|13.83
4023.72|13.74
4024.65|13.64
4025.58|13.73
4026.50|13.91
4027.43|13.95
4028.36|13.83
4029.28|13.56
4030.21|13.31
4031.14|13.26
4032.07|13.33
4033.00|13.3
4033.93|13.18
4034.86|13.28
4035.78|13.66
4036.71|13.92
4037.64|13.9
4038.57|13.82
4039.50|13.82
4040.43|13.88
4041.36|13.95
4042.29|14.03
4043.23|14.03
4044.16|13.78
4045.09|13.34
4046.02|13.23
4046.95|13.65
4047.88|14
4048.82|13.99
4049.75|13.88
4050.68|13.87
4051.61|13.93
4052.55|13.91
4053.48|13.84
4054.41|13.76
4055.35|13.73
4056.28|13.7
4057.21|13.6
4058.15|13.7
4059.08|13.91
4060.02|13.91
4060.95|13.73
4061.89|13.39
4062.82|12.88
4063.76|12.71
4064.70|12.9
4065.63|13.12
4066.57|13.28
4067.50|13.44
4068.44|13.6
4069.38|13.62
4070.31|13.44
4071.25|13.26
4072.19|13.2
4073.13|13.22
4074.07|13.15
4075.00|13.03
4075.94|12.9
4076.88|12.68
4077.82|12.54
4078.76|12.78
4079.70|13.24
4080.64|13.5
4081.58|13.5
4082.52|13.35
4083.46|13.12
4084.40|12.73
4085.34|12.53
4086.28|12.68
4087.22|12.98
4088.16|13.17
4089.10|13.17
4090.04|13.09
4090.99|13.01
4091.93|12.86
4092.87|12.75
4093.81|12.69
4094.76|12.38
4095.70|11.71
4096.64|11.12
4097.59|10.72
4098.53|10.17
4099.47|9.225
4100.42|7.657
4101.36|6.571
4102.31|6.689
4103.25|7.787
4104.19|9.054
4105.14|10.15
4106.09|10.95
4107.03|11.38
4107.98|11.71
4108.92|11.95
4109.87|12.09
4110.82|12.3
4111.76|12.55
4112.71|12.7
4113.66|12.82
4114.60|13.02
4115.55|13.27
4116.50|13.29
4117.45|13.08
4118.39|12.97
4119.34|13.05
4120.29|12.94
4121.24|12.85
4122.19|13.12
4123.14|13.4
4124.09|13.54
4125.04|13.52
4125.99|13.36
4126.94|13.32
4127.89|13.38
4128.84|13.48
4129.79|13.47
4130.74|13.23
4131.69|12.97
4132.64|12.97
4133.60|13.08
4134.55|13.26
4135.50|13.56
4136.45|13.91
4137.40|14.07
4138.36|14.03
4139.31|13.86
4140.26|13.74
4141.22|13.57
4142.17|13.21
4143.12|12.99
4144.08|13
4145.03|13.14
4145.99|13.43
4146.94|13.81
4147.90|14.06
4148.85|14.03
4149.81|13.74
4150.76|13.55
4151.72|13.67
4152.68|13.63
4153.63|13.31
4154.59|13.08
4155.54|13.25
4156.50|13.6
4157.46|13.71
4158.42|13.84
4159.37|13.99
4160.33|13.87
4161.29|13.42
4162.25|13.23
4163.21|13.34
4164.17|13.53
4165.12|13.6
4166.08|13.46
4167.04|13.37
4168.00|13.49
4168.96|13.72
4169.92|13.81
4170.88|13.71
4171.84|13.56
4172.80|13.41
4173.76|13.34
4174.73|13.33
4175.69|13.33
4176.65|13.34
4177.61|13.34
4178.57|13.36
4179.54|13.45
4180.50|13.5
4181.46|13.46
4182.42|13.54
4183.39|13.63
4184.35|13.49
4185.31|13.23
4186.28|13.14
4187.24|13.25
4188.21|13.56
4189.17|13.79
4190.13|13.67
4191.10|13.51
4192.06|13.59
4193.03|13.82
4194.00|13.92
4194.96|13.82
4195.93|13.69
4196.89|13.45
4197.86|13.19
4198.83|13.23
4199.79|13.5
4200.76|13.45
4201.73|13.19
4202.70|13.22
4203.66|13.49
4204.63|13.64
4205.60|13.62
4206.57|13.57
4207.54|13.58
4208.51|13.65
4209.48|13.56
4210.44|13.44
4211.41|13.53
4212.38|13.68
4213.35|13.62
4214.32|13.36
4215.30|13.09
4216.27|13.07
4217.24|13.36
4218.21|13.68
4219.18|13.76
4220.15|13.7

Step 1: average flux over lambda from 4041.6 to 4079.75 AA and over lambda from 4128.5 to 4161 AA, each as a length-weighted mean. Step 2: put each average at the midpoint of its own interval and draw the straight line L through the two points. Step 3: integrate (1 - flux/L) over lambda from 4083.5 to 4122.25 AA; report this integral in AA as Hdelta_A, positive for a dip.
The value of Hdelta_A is 5.1 AA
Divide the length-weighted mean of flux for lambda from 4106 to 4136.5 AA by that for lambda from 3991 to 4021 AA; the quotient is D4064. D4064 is 0.95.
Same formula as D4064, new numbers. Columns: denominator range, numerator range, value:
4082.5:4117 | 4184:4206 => 1.17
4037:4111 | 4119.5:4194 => 1.07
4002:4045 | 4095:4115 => 0.77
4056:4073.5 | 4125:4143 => 1.01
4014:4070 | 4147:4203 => 0.99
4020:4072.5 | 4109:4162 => 0.98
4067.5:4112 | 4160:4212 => 1.13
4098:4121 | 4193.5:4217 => 1.21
